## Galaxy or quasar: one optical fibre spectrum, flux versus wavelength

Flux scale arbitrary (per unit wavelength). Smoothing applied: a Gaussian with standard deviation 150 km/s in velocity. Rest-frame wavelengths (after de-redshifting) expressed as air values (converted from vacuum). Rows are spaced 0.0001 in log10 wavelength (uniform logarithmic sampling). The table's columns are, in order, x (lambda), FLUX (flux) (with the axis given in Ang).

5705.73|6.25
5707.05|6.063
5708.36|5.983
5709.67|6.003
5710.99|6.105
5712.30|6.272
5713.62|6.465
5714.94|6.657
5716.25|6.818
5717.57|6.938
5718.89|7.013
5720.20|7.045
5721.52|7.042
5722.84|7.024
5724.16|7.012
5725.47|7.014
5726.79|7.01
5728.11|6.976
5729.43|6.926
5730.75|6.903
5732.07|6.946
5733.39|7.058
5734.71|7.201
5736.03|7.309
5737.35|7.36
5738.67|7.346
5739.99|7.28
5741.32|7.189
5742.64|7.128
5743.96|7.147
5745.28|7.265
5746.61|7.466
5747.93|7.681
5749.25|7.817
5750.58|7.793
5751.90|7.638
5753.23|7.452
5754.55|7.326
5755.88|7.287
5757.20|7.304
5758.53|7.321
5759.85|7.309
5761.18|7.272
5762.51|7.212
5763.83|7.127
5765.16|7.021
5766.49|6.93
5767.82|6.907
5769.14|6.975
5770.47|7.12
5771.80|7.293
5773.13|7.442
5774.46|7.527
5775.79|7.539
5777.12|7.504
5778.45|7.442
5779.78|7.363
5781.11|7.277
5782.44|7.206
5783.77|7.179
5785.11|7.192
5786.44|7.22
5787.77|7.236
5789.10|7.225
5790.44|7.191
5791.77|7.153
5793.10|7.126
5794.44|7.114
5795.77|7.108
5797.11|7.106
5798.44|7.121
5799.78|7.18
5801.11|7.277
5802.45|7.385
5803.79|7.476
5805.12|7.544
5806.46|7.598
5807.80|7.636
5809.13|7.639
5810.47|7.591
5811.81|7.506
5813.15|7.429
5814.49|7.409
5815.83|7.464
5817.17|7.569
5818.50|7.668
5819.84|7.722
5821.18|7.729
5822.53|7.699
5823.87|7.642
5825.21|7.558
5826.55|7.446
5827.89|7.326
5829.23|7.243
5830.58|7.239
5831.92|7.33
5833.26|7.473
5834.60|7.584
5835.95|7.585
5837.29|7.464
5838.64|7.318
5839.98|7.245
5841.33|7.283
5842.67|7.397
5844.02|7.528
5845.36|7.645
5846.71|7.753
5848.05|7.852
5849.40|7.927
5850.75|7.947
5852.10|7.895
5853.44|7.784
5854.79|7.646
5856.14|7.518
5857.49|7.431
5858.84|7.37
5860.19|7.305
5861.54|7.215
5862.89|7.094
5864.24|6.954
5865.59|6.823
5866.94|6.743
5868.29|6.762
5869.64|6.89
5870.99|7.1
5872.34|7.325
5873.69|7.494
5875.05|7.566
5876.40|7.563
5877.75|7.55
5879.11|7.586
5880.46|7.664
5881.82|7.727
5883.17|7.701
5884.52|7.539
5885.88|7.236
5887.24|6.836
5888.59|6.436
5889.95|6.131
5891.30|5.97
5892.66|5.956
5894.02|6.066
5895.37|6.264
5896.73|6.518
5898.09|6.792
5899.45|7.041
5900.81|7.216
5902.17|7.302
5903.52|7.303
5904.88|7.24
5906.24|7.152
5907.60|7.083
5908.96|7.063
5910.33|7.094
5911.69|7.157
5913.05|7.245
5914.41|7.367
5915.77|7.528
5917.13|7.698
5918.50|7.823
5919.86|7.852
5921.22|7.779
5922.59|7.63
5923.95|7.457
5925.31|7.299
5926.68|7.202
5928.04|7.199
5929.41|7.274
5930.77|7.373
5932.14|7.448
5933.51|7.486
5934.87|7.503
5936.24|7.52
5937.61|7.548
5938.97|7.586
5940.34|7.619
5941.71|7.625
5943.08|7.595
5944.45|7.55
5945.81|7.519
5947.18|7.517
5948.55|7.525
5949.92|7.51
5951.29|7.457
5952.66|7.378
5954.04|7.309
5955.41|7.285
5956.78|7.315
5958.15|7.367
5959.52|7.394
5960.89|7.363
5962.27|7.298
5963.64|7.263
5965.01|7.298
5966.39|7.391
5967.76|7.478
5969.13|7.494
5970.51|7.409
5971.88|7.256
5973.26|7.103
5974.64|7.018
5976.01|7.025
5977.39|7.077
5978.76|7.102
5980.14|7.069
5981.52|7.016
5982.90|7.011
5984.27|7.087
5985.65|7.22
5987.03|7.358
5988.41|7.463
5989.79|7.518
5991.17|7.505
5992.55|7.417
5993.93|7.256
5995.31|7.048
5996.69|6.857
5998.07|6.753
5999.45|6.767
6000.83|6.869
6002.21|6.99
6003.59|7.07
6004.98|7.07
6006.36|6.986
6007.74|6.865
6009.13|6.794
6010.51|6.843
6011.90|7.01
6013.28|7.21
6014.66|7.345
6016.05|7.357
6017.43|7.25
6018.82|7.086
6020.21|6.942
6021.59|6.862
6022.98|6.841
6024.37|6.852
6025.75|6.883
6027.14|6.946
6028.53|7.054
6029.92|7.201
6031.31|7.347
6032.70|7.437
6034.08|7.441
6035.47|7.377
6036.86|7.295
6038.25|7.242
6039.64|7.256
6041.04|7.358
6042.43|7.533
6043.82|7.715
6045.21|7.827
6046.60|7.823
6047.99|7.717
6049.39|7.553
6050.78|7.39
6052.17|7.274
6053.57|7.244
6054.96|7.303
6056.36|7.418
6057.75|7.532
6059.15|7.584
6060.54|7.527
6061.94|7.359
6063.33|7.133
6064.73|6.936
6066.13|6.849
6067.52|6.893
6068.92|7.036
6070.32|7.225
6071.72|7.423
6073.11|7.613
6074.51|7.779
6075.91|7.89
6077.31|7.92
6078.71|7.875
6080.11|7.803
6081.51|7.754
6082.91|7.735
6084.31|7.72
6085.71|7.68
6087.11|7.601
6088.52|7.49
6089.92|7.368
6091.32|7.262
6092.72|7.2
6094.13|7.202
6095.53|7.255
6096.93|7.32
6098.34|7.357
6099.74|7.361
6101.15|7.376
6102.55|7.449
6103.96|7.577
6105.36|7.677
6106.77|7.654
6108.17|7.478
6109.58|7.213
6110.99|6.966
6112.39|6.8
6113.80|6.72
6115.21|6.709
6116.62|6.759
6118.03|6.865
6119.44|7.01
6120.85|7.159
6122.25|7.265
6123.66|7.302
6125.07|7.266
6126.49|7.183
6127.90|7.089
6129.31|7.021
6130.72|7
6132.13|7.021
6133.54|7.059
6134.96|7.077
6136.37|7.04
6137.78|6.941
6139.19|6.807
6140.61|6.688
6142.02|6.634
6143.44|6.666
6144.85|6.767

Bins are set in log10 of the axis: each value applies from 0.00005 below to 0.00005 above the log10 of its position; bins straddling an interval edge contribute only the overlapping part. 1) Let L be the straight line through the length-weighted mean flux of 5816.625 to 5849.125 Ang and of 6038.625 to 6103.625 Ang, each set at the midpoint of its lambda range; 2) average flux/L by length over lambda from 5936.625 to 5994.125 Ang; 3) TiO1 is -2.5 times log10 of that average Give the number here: 0.02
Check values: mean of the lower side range 7.52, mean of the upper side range 7.45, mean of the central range 7.35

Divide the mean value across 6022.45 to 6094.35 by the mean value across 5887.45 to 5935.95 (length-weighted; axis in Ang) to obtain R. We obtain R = 1.04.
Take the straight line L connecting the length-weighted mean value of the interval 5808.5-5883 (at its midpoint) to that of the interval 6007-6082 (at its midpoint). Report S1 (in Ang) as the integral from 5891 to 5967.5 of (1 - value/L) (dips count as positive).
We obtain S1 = 1.1 Ang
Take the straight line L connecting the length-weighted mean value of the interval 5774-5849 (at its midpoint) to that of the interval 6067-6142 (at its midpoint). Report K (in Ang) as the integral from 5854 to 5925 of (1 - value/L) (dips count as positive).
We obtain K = 2.0 Ang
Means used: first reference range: 7.42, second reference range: 7.28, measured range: 7.17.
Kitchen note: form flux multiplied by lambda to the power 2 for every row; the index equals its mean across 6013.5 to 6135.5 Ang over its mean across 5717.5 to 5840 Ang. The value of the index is 1.1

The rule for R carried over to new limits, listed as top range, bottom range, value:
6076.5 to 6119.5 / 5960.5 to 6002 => 1.02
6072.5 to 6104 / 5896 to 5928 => 1.03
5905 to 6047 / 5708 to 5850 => 1.00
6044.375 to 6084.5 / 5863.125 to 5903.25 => 1.07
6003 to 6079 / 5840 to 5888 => 0.98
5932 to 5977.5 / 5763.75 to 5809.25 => 1.02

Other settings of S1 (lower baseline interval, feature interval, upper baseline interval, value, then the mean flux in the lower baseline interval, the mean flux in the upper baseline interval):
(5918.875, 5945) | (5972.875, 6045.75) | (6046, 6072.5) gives 2.5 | 7.51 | 7.33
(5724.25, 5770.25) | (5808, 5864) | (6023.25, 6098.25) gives -1.9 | 7.23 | 7.4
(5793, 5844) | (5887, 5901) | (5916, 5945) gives 2.0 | 7.43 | 7.53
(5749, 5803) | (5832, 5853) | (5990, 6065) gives -1.0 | 7.27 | 7.22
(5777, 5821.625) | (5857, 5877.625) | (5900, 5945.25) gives 0.6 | 7.37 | 7.42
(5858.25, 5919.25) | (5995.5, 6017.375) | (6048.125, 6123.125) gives 0.8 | 7.1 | 7.35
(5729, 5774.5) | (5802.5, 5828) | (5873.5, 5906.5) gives -1.5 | 7.26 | 7.03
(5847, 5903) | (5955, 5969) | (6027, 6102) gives -0.1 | 7.17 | 7.43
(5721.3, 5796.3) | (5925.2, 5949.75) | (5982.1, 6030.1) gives -1.2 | 7.24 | 7.07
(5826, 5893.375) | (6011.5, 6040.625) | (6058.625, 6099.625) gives 1.0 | 7.31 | 7.44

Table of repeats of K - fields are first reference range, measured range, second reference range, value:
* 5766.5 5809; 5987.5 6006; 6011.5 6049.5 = 0.4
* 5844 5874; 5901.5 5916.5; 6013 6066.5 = 0.3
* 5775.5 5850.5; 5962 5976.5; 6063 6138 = 0.1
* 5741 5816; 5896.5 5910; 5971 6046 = 0.3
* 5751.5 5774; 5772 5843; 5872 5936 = -1.7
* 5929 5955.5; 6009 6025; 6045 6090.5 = 1.0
